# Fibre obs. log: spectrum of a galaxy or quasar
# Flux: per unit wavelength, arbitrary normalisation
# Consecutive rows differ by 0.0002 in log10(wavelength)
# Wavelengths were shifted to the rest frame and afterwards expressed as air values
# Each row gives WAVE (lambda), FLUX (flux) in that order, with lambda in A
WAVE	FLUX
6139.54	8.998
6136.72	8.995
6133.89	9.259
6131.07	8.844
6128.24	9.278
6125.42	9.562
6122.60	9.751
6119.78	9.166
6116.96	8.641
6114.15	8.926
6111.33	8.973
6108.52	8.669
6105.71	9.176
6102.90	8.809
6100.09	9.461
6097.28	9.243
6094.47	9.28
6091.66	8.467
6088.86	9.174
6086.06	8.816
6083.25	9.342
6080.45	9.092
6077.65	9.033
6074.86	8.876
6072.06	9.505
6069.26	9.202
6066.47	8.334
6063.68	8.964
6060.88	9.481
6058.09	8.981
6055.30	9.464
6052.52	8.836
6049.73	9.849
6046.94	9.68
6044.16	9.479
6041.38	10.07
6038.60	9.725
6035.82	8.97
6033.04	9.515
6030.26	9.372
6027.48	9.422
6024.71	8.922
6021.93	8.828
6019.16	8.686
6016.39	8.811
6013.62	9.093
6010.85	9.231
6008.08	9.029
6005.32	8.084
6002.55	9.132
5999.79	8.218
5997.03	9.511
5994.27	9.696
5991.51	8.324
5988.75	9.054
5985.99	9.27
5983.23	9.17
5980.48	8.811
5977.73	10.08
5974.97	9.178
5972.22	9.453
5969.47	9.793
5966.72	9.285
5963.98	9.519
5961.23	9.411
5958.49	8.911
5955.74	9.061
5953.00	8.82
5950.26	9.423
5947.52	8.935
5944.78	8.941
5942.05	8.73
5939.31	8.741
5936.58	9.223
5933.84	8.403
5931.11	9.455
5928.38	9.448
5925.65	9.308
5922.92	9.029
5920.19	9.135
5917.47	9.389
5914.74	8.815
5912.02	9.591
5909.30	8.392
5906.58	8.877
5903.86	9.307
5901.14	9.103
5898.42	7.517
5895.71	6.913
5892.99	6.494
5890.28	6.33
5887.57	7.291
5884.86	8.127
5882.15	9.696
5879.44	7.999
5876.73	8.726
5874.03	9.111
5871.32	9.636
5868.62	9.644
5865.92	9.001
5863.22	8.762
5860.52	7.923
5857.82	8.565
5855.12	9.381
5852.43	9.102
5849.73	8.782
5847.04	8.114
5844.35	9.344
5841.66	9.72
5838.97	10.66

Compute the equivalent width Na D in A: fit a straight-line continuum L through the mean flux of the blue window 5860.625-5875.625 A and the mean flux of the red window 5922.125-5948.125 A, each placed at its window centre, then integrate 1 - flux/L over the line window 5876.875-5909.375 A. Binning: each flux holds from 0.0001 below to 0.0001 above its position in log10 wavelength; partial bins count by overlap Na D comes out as 3.8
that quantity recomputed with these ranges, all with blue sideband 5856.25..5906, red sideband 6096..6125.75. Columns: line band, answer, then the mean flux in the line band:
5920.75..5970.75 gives -3.3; 9.13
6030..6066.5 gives -1.9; 9.37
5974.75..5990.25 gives -1.0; 9.25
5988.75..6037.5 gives -1.2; 9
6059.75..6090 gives -0.3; 9.07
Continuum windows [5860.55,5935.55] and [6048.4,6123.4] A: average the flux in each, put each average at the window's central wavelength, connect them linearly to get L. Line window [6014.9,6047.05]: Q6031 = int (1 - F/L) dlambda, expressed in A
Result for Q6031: -1.14 A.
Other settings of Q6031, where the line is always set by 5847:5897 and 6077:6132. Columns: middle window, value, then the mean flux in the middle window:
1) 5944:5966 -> -1.2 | 9.14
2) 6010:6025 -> -0.1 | 8.92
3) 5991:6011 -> -0.3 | 8.91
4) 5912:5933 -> -1.7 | 9.23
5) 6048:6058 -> -0.5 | 9.34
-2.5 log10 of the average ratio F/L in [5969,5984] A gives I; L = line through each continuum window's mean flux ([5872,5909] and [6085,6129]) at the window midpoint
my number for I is -0.11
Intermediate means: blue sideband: 8.15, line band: 9.4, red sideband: 9.09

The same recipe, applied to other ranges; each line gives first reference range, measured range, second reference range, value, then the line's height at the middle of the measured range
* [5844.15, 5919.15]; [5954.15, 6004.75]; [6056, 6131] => -0.05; 8.8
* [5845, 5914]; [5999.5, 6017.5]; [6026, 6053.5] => 0.06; 9.31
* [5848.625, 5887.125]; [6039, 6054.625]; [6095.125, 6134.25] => -0.06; 9.05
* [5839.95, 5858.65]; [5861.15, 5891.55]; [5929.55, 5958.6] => 0.06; 9.03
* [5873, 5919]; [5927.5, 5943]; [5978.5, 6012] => -0.05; 8.59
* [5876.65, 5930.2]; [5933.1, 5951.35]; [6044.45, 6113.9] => -0.04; 8.62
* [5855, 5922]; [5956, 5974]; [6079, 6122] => -0.08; 8.71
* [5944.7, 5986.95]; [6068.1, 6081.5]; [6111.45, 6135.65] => 0.01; 9.19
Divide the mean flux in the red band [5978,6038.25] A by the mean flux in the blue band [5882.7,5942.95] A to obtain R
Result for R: 1.06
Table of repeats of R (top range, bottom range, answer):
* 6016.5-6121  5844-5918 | 1.07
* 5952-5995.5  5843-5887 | 1.05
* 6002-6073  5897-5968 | 1.02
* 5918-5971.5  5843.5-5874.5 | 1.02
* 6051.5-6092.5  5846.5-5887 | 1.03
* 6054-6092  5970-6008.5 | 1.00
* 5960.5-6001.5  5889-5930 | 1.09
